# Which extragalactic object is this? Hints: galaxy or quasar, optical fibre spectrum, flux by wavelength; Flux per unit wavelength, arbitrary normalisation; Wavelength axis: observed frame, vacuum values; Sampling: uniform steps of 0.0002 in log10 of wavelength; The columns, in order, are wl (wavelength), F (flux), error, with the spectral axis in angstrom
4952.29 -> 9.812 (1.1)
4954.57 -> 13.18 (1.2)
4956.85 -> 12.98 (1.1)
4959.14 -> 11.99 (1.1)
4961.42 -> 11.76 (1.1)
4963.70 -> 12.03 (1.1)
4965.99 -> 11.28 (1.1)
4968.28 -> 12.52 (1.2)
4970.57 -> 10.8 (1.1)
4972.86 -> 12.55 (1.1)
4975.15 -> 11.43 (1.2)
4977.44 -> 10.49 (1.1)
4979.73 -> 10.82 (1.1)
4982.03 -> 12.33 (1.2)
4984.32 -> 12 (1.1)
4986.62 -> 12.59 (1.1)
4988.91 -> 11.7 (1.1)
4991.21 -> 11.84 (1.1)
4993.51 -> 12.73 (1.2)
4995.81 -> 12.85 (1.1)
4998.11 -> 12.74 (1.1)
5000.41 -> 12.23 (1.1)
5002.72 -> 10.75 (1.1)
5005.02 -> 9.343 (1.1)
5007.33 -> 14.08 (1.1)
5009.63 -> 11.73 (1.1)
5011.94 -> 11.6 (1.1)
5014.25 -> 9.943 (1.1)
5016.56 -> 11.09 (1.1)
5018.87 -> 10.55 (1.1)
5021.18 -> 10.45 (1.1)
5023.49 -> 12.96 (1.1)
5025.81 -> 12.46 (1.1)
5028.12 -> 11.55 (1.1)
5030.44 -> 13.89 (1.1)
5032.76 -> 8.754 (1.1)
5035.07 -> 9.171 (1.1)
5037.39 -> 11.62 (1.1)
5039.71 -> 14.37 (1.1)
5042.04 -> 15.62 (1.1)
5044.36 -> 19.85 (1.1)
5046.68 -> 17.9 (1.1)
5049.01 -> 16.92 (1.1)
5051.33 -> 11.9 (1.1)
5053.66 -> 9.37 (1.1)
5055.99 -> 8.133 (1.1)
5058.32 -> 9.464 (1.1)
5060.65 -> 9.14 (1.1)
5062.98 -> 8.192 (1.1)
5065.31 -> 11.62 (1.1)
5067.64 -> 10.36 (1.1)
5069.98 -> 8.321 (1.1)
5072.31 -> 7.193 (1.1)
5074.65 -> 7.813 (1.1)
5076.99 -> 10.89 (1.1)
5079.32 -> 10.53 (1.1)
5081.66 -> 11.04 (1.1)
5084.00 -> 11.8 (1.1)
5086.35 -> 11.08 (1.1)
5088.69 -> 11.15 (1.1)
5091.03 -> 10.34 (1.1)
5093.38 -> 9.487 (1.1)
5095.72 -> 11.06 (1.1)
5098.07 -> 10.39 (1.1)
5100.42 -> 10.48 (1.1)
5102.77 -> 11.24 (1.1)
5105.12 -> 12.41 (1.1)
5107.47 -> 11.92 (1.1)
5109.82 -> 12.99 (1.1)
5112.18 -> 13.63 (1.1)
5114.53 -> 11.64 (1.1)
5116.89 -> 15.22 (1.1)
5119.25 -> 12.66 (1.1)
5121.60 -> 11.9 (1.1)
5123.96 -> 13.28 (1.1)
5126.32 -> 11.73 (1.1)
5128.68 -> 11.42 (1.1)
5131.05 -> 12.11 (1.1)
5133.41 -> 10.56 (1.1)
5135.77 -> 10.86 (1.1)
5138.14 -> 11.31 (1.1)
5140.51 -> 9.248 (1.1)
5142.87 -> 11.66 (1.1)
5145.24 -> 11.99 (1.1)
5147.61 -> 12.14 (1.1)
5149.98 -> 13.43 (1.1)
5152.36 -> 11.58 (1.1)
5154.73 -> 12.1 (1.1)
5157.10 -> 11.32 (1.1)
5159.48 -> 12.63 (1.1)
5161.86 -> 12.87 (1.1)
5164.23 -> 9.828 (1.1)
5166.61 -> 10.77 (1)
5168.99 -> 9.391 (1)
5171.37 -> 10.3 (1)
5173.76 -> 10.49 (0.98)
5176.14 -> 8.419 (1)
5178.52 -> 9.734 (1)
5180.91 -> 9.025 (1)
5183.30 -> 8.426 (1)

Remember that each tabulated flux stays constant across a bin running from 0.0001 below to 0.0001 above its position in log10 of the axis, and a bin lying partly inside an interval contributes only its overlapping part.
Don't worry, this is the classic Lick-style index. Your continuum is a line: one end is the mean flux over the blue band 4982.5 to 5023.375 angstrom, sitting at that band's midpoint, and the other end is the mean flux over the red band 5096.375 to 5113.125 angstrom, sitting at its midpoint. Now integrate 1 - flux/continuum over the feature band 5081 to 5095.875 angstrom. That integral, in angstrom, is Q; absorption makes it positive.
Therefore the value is 1.22 angstrom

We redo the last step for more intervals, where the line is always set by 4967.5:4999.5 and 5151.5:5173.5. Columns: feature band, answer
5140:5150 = -0.4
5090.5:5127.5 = -1.7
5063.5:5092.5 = 3.5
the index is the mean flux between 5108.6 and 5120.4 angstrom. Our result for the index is 13.2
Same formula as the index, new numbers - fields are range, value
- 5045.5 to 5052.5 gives 15.6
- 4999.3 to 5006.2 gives 10.8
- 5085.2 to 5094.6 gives 10.5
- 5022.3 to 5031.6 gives 12.7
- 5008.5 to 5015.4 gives 11.1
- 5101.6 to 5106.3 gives 11.8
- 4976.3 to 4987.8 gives 11.7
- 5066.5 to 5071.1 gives 9.33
